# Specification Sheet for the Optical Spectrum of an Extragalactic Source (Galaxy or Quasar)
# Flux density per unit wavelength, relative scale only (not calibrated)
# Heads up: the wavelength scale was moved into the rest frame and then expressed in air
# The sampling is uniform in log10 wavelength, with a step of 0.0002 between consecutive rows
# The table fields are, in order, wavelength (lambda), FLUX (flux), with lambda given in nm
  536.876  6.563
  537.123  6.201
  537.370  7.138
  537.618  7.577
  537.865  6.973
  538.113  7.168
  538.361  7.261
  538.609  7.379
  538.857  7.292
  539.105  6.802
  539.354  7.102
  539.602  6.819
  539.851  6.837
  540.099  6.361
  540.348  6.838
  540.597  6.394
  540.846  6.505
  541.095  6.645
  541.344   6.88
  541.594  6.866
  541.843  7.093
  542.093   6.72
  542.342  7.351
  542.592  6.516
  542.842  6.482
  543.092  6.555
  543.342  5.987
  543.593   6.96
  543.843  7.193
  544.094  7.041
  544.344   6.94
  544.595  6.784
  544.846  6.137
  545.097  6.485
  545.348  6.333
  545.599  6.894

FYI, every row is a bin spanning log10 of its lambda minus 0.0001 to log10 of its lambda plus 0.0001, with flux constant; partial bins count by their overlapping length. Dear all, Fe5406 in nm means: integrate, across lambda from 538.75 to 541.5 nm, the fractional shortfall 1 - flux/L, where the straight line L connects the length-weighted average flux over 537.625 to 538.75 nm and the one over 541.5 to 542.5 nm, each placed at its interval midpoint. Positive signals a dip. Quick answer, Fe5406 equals 0.14 nm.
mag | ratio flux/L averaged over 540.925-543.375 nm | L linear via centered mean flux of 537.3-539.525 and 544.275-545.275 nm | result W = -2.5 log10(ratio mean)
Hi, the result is 0.012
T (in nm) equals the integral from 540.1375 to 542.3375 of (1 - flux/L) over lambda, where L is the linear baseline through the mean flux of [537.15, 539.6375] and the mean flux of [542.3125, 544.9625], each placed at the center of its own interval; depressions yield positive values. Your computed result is 0.04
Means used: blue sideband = 7.13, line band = 6.76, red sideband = 6.7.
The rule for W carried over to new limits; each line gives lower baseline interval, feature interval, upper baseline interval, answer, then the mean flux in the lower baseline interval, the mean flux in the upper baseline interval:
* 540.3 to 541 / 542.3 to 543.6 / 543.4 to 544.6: 0.04 mag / 6.55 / 6.95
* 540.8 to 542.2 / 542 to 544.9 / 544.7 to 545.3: -0.03 mag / 6.8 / 6.33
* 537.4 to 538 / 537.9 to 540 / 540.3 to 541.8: 0.00 mag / 7.25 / 6.7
